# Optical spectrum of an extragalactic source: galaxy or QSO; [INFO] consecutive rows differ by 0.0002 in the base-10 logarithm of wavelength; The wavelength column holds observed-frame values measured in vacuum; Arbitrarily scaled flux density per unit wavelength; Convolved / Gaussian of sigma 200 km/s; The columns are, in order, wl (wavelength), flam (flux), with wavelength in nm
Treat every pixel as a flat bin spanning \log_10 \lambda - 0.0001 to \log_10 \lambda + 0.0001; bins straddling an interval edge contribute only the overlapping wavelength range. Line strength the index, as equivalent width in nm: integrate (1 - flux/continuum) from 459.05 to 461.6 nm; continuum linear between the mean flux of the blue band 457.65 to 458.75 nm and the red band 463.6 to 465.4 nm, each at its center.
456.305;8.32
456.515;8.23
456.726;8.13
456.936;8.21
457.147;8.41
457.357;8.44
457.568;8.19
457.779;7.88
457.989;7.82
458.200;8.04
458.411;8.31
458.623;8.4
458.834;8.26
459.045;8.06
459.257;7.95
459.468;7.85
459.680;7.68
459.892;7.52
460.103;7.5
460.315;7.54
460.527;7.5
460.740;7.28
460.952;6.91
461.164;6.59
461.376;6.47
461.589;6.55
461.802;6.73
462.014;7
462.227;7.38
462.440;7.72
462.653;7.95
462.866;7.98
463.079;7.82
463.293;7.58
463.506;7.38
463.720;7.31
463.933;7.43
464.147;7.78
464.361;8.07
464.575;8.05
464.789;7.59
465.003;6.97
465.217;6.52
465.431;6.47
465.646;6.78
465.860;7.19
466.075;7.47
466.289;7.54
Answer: 0.17 nm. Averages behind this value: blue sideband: 8.1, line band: 7.34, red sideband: 7.42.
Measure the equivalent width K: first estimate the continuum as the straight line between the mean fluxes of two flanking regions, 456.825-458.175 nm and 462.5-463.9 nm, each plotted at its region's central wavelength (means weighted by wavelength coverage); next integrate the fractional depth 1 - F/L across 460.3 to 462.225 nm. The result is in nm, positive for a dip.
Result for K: 0.22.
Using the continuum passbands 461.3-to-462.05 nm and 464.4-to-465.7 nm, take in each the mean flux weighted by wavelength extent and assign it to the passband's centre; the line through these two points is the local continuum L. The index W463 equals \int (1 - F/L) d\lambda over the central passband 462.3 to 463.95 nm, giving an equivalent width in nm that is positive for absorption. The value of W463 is -0.190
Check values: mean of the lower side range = 6.67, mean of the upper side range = 7.13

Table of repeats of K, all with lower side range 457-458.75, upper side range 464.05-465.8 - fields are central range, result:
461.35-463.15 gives 0.07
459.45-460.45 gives 0.04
